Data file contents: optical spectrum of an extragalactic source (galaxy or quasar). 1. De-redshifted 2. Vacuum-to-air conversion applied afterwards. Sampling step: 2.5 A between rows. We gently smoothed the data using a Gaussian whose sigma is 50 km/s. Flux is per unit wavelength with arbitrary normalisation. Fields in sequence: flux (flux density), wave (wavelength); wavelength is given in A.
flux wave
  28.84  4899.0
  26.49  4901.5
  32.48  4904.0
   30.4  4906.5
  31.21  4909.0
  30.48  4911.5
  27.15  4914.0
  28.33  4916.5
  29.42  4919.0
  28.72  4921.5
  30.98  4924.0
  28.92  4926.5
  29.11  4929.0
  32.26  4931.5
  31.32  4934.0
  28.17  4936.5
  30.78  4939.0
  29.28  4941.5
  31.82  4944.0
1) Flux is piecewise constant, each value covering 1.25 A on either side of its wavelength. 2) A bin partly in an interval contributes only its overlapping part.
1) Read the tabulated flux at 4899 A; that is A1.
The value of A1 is 28.84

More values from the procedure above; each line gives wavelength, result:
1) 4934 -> 31.32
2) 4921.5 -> 28.72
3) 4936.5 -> 28.17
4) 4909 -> 31.21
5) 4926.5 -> 28.92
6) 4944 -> 31.82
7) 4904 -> 32.48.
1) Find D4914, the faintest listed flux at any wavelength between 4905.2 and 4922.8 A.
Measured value 27.15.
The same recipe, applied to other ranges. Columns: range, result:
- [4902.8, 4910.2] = 30.4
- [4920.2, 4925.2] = 28.72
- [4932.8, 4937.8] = 28.17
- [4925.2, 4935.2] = 28.92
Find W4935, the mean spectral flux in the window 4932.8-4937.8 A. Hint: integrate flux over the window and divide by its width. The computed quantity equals 29.7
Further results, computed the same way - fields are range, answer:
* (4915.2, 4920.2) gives 28.9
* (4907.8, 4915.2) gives 29.6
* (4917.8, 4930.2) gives 29.4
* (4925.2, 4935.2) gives 30.4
